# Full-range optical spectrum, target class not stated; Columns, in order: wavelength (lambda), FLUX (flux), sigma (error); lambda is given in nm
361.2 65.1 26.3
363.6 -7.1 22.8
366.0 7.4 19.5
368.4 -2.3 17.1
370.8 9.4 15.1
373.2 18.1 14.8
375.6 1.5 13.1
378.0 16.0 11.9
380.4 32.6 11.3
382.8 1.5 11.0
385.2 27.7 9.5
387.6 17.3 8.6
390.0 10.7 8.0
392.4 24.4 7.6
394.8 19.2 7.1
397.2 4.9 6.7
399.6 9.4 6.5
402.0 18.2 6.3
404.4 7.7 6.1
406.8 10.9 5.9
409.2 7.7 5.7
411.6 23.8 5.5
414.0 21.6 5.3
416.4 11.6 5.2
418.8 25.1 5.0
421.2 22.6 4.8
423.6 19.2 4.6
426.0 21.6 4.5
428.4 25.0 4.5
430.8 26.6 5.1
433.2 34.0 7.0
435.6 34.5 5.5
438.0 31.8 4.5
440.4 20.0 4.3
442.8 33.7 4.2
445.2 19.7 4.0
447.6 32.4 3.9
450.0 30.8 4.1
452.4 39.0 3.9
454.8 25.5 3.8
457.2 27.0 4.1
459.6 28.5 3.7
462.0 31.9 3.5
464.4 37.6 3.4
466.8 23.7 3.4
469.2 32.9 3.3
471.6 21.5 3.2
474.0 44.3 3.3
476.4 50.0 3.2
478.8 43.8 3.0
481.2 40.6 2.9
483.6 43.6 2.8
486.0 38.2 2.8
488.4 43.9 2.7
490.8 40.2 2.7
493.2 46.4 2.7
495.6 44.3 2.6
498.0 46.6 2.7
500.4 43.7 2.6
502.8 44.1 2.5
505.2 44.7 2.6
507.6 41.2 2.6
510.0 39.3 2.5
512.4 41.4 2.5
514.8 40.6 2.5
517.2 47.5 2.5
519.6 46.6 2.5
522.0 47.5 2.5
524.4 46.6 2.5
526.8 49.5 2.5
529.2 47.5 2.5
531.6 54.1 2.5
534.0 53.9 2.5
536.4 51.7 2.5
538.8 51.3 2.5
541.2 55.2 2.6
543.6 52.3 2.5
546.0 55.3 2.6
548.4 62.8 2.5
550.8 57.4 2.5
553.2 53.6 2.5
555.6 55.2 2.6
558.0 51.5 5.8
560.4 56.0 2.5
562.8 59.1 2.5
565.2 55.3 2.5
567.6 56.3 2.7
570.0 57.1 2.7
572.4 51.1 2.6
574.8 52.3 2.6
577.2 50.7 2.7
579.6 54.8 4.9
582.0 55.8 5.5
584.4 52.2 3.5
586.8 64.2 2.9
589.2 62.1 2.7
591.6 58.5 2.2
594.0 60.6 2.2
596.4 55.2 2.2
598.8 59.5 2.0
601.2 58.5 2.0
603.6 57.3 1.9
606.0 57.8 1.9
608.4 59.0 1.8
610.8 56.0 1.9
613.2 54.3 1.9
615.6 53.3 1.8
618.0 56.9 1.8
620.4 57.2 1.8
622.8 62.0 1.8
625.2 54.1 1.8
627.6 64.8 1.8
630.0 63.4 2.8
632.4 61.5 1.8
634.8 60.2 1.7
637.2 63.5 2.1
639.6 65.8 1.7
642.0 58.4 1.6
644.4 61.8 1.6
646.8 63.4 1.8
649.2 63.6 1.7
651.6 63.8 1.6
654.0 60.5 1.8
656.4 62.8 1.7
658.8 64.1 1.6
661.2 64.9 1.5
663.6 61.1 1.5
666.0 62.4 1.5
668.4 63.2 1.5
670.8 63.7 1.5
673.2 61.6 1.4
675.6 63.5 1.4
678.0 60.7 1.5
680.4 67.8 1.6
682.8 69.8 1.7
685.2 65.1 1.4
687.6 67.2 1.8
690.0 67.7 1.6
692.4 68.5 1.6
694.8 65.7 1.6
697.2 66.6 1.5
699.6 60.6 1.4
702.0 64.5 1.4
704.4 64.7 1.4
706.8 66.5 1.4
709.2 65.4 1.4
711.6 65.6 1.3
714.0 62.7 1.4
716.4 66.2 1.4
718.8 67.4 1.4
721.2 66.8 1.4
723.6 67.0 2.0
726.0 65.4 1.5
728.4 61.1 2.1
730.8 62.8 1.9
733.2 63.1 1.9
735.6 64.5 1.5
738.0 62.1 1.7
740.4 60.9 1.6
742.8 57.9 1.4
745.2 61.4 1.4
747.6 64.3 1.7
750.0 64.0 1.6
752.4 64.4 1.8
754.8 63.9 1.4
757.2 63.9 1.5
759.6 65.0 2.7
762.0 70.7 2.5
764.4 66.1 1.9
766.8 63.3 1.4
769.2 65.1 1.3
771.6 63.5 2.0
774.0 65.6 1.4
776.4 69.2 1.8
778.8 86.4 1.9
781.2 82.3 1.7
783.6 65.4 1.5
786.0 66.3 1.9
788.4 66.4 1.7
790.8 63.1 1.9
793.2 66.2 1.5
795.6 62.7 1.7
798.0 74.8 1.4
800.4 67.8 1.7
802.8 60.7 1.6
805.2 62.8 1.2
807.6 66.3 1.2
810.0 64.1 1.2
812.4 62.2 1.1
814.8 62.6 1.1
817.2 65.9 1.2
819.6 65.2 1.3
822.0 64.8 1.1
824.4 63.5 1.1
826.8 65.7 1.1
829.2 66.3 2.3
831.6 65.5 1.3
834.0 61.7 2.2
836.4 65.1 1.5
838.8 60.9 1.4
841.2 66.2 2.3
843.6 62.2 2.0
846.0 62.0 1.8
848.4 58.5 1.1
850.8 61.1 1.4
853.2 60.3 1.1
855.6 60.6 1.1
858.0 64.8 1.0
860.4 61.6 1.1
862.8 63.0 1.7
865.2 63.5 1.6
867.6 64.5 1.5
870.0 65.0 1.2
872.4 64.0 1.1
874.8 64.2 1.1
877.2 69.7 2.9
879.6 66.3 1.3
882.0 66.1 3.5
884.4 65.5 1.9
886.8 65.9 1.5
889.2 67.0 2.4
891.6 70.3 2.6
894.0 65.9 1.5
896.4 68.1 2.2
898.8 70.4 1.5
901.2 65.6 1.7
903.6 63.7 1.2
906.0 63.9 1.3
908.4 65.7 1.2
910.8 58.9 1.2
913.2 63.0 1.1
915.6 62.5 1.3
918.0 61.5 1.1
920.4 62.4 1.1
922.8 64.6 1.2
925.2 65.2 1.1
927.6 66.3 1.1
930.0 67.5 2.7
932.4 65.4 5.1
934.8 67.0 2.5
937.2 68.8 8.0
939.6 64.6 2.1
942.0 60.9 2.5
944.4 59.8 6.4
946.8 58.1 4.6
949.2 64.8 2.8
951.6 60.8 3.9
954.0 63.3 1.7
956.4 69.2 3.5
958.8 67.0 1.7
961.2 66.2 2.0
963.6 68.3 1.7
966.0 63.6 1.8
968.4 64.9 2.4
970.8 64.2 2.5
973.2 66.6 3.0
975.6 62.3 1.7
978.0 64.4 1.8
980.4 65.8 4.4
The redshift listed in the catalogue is 0.19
